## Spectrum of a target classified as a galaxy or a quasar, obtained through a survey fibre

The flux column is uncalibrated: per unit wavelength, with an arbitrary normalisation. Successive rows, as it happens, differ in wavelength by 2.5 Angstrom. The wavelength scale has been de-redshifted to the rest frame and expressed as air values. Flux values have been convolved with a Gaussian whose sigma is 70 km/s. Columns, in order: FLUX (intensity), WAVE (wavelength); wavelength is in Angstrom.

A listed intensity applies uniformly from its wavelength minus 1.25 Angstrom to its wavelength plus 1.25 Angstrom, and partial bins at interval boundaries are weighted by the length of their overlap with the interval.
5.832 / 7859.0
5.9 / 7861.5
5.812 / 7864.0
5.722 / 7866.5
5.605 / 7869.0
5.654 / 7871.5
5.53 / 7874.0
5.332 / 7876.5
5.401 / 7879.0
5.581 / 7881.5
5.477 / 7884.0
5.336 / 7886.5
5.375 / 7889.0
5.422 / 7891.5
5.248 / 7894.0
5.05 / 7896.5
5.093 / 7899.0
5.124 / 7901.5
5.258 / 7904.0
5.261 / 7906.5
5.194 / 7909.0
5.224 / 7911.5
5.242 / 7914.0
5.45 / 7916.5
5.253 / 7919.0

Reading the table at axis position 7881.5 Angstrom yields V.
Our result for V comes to 5.581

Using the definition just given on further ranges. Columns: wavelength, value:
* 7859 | 5.832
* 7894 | 5.248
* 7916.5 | 5.45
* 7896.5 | 5.05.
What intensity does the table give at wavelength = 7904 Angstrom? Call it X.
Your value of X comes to 5.258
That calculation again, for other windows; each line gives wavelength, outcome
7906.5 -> 5.261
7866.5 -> 5.722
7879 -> 5.401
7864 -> 5.812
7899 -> 5.093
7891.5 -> 5.422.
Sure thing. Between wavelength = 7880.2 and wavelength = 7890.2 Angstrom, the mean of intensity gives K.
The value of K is 5.44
